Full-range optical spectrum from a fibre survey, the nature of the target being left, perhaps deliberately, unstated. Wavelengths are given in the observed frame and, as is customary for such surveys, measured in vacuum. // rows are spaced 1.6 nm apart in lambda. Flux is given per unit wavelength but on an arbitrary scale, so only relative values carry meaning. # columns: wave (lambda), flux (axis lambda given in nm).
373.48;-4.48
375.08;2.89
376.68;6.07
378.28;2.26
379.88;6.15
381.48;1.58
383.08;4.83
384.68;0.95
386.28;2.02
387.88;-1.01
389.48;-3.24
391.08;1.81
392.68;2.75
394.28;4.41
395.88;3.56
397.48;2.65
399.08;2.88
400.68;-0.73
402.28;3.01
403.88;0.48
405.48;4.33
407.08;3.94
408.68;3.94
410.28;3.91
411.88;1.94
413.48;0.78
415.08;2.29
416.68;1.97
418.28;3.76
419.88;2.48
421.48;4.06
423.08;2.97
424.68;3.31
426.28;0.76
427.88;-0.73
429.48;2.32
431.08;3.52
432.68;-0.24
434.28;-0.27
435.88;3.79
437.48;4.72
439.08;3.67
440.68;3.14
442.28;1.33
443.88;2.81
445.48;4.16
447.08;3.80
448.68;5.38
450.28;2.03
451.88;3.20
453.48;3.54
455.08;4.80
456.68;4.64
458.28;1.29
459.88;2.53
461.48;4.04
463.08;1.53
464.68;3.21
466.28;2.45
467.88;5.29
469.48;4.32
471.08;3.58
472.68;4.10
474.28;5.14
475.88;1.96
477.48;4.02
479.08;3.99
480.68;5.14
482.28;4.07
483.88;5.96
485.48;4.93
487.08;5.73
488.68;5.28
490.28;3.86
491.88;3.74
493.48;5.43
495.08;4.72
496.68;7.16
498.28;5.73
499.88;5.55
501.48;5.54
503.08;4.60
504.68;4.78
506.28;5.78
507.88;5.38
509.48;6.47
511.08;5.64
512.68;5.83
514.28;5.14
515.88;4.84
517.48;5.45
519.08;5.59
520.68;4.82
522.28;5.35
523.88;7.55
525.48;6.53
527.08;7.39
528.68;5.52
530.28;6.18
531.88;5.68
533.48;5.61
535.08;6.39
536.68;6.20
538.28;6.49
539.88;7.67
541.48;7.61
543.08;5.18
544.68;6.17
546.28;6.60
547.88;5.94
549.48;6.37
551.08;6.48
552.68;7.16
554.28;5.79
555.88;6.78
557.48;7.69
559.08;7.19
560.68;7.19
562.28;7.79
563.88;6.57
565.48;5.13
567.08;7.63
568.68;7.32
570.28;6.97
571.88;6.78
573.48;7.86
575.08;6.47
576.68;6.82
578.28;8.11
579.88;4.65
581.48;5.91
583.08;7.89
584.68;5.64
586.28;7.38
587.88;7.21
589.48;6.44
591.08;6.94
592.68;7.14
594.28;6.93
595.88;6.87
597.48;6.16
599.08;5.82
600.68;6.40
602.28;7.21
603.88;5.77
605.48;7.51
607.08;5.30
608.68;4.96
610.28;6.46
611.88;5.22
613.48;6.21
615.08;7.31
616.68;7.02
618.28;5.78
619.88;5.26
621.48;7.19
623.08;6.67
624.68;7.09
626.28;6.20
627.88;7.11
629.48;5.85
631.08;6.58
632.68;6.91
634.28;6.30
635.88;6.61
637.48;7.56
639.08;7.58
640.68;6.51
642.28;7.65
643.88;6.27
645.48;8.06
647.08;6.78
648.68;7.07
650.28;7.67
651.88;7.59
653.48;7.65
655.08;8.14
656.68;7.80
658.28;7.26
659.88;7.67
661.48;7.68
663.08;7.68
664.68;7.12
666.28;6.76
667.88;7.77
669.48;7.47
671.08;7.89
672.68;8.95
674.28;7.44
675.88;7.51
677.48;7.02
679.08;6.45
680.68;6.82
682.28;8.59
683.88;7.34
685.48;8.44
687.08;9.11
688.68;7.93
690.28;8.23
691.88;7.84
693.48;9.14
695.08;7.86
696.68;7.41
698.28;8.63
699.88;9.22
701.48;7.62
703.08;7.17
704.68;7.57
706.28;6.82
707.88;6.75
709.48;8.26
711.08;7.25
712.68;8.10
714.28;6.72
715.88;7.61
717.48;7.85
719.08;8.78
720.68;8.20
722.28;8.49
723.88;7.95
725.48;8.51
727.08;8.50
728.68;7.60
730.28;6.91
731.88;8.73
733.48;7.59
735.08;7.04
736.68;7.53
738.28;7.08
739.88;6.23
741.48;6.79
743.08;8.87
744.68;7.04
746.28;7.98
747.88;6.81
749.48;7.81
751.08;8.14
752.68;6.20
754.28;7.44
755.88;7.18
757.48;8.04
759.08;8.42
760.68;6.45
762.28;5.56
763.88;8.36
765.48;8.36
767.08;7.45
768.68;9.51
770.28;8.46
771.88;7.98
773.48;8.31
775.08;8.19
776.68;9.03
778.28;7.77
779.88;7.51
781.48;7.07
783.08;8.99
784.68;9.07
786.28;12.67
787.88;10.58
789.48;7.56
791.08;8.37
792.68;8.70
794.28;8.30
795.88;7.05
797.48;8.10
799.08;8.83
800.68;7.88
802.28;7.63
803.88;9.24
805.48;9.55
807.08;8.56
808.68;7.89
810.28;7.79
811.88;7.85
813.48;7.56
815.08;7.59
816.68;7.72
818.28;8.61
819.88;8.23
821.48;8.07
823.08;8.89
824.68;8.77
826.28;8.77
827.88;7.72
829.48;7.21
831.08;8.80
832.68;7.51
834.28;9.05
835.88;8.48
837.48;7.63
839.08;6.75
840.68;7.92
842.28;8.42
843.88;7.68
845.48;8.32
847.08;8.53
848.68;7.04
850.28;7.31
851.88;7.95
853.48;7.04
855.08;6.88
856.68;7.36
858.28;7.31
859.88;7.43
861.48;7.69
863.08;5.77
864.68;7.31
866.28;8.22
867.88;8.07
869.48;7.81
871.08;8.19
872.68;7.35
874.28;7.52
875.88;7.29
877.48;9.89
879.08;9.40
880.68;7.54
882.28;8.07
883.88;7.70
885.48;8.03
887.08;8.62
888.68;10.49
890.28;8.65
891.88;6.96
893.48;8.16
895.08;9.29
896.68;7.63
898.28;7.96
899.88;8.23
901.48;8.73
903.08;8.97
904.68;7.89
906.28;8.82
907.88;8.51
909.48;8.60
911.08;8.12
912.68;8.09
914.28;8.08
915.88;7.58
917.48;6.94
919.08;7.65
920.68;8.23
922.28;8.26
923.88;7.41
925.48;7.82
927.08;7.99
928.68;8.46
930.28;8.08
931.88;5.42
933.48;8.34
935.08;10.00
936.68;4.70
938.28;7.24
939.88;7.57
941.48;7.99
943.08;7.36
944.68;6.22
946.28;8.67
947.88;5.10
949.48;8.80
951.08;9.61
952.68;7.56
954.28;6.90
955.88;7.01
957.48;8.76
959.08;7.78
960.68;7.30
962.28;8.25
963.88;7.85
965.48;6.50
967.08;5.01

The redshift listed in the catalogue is 0.20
